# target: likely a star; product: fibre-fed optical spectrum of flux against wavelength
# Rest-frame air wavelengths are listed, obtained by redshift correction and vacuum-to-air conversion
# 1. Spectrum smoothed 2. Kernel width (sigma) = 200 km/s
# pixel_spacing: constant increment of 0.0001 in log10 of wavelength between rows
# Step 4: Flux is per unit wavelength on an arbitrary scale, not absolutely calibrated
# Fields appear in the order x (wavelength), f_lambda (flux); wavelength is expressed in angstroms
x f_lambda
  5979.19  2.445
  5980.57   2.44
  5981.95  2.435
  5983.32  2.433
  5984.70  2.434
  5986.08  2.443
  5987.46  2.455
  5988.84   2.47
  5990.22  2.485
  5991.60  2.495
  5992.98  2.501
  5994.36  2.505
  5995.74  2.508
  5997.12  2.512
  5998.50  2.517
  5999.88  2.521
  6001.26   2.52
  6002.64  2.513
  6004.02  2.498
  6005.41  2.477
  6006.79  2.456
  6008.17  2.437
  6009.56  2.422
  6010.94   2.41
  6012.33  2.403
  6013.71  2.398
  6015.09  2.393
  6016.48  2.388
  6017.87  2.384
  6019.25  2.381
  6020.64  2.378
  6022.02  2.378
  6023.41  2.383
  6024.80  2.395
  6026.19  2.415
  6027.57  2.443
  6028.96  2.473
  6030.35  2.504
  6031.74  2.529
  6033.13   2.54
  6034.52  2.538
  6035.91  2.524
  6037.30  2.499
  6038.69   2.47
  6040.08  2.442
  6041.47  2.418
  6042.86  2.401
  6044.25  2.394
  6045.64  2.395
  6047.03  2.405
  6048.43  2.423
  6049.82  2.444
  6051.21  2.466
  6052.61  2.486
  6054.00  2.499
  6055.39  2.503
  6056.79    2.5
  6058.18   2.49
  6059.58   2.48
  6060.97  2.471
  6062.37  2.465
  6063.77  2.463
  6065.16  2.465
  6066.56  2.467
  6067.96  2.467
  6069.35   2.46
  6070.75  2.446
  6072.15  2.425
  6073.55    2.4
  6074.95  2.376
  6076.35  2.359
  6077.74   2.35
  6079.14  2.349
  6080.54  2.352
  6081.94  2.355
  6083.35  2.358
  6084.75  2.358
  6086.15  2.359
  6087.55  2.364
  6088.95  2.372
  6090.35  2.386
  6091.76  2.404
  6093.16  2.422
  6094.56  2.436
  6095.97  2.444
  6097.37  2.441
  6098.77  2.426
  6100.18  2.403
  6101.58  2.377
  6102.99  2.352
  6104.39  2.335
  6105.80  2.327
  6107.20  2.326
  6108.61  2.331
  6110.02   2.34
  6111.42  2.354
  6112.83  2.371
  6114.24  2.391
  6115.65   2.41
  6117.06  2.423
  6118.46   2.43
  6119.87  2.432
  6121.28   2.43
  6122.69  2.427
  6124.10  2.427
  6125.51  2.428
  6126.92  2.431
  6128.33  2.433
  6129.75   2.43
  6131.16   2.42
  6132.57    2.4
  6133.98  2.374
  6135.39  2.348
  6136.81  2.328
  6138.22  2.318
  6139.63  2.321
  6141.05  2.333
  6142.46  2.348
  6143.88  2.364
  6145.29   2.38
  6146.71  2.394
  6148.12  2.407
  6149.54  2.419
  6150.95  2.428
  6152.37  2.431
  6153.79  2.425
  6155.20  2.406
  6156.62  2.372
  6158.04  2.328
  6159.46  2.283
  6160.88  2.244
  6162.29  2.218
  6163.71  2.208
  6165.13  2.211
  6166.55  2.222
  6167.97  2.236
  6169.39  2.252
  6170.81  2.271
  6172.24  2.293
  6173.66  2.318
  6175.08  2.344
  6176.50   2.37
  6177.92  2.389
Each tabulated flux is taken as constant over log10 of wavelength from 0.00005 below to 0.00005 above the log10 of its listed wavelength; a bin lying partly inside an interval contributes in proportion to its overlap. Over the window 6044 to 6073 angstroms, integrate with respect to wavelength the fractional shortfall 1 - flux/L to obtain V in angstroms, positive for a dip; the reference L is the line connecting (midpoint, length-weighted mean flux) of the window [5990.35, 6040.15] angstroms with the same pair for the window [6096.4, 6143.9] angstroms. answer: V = -0.4 angstroms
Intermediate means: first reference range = 2.46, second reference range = 2.38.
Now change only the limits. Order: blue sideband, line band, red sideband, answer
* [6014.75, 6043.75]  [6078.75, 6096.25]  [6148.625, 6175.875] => 0.03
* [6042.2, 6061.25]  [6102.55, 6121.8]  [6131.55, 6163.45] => 0.14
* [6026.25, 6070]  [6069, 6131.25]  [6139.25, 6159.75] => 0.76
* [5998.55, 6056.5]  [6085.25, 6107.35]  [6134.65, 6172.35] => -0.05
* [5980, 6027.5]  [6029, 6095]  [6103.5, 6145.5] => -0.58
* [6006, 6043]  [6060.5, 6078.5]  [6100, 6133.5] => -0.11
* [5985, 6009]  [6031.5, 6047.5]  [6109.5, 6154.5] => -0.02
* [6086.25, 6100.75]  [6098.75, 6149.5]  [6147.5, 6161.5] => 0.18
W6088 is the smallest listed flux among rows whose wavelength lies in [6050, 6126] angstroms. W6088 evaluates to 2.326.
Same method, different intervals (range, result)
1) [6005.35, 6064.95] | 2.378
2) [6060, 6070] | 2.46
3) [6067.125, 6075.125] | 2.376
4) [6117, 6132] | 2.42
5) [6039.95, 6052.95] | 2.394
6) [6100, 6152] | 2.318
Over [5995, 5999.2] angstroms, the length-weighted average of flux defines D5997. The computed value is 2.51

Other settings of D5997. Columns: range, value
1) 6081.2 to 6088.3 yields 2.36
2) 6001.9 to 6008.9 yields 2.48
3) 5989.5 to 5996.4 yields 2.5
